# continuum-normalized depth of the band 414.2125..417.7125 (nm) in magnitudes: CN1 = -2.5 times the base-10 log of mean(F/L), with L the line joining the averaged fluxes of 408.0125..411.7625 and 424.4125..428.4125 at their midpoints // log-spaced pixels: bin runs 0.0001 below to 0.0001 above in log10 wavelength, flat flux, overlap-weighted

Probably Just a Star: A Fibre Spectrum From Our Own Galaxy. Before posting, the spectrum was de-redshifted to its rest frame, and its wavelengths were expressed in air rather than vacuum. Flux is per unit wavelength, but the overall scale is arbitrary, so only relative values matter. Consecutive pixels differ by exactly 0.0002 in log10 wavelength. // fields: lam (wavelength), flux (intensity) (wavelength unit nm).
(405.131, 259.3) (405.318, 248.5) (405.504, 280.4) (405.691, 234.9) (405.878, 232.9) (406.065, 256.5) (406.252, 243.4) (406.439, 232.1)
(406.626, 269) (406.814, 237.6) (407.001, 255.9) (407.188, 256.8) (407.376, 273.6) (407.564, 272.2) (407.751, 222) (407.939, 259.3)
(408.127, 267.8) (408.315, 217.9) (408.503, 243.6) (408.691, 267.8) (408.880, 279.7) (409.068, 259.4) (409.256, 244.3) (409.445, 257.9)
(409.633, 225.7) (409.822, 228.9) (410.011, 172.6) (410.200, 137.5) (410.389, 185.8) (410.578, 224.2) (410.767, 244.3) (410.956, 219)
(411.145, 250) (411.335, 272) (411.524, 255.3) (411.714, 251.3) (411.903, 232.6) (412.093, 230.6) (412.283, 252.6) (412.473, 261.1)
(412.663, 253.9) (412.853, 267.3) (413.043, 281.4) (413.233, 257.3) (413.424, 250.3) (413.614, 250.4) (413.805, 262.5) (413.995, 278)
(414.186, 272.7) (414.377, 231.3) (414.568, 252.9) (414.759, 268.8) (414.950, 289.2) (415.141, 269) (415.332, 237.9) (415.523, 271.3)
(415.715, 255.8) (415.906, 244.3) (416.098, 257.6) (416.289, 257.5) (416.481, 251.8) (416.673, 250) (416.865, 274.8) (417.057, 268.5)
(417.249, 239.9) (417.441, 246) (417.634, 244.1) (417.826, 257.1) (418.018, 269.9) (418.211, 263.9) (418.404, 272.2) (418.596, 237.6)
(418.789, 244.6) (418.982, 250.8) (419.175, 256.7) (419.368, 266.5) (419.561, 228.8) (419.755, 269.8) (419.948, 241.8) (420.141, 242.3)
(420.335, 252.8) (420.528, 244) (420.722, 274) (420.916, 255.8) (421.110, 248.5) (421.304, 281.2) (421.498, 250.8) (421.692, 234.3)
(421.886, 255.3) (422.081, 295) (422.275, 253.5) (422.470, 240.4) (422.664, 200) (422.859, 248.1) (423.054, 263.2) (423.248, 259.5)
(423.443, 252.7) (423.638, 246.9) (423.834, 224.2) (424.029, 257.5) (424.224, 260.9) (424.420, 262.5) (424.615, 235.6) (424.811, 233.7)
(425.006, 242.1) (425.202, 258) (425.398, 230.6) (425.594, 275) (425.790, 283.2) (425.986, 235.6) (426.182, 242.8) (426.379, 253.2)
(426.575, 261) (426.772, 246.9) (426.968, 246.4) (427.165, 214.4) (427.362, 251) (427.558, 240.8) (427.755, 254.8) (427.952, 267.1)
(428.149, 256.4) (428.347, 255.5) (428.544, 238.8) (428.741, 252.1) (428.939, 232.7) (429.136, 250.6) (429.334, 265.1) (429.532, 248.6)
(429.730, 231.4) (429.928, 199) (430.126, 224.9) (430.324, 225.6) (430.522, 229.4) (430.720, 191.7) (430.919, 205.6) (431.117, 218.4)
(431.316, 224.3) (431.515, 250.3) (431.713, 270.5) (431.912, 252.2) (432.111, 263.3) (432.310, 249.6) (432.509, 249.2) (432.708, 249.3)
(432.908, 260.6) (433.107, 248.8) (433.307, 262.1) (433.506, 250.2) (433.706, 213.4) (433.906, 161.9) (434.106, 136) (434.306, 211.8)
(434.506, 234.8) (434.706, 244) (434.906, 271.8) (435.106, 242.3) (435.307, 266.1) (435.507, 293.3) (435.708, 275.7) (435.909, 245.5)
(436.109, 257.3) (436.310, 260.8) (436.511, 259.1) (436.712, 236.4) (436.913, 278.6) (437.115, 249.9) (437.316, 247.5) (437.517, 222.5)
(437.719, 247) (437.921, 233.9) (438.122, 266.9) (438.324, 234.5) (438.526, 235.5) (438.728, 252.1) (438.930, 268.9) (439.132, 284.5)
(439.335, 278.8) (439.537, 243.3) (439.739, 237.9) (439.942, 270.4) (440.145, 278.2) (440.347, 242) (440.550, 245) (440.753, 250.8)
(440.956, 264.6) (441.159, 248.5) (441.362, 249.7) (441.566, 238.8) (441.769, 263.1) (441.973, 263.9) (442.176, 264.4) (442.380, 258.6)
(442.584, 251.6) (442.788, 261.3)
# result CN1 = -0.07 mag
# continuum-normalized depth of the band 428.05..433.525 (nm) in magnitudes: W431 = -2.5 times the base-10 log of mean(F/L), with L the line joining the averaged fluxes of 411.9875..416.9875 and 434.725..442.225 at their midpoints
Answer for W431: 0.07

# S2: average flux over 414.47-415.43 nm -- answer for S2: 264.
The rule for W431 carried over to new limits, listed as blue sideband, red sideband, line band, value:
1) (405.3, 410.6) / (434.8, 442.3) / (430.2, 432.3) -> 0.08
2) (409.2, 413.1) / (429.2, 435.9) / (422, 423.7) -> -0.06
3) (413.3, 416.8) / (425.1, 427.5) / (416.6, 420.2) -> 0.01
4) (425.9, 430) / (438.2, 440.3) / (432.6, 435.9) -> 0.06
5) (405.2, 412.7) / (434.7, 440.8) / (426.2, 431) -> 0.05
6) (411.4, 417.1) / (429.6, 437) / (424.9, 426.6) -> -0.03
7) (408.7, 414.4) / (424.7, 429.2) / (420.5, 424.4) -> -0.02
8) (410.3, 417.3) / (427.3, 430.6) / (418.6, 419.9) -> -0.01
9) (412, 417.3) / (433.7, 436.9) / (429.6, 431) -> 0.13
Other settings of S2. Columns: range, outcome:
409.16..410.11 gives 225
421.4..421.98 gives 247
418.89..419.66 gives 251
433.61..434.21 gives 170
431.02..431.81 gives 241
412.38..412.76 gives 258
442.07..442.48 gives 262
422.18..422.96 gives 235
